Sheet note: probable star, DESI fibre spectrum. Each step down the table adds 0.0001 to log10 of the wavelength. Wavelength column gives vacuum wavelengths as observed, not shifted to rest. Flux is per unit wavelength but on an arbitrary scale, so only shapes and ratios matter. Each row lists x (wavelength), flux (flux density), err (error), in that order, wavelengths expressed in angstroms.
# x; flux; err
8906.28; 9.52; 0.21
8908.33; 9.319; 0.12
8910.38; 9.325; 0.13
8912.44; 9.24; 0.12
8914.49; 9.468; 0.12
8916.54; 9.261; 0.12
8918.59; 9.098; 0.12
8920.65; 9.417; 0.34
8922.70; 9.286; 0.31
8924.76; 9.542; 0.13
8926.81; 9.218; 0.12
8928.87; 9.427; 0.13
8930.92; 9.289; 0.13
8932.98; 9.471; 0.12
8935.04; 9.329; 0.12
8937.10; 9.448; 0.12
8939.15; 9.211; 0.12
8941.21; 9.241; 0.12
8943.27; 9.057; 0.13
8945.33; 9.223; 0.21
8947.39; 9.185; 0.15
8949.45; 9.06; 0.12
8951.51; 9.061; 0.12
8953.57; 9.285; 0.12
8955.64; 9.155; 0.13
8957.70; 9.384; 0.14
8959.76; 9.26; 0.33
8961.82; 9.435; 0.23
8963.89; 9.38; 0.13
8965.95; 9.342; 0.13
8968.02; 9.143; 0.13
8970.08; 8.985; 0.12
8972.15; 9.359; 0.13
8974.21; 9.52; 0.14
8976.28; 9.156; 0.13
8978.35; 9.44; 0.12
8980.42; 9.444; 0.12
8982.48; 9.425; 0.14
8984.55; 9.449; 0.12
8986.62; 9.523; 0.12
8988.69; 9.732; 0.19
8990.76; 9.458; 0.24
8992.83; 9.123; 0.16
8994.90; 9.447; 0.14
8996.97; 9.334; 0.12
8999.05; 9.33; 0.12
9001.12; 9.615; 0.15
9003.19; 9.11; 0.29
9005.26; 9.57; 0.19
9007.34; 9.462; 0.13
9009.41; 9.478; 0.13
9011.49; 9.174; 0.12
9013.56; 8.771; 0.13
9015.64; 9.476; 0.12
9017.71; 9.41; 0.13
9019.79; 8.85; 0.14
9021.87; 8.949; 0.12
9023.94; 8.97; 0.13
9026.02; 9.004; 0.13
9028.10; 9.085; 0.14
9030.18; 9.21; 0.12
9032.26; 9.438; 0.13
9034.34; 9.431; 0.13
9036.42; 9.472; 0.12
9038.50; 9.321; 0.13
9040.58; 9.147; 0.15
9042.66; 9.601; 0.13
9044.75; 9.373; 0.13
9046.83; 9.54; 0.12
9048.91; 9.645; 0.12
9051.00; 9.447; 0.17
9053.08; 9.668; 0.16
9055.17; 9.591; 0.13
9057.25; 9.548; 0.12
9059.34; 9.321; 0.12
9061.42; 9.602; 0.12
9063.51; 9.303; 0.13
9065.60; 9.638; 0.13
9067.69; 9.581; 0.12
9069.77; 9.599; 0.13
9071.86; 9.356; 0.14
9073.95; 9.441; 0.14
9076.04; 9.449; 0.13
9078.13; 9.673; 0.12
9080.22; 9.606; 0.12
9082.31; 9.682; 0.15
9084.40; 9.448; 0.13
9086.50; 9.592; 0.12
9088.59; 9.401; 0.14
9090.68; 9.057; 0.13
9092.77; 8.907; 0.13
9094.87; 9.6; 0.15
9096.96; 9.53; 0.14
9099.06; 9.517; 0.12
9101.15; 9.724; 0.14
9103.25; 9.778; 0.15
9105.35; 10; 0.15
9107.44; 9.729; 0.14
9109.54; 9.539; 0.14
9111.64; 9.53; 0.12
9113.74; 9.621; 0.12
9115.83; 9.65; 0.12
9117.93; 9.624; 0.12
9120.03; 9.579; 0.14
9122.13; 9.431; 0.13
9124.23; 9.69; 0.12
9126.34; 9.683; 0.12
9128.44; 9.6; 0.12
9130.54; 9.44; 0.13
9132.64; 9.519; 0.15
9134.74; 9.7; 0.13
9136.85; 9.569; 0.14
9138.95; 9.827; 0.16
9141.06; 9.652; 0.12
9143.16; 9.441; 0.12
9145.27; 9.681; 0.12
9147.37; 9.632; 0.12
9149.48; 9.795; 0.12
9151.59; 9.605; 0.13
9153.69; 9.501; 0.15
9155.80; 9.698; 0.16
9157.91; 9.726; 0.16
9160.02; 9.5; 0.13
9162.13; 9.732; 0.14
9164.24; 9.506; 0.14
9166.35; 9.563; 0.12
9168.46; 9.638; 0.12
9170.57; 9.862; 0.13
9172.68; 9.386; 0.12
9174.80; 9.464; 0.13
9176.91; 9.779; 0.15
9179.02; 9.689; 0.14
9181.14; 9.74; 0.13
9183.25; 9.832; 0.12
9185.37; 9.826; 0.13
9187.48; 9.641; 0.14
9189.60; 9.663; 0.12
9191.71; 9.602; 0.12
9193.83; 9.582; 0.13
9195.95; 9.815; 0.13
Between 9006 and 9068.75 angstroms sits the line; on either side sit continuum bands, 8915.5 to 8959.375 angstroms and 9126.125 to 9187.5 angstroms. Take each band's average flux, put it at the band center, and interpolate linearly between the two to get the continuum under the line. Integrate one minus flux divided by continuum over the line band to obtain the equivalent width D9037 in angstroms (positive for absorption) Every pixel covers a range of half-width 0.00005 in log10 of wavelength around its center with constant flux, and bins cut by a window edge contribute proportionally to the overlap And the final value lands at 0.6 angstroms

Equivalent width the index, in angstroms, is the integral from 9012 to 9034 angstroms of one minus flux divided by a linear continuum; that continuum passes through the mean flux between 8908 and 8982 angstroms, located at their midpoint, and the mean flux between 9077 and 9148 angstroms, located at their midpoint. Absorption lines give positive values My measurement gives 0.7 angstroms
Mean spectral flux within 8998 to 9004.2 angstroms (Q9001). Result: 9.35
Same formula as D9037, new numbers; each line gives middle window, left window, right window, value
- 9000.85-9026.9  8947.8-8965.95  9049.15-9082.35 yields 0.5 angstroms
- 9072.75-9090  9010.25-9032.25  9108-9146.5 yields -0.3 angstroms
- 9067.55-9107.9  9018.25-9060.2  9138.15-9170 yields -0.3 angstroms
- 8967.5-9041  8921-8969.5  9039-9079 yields 0.7 angstroms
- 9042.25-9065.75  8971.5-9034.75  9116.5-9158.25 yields -0.2 angstroms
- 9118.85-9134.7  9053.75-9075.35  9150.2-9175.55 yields 0.0 angstroms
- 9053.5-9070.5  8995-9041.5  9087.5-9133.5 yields -0.2 angstroms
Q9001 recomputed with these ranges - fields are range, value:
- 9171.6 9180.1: 9.57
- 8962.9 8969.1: 9.29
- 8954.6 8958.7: 9.26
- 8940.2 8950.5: 9.15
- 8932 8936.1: 9.39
